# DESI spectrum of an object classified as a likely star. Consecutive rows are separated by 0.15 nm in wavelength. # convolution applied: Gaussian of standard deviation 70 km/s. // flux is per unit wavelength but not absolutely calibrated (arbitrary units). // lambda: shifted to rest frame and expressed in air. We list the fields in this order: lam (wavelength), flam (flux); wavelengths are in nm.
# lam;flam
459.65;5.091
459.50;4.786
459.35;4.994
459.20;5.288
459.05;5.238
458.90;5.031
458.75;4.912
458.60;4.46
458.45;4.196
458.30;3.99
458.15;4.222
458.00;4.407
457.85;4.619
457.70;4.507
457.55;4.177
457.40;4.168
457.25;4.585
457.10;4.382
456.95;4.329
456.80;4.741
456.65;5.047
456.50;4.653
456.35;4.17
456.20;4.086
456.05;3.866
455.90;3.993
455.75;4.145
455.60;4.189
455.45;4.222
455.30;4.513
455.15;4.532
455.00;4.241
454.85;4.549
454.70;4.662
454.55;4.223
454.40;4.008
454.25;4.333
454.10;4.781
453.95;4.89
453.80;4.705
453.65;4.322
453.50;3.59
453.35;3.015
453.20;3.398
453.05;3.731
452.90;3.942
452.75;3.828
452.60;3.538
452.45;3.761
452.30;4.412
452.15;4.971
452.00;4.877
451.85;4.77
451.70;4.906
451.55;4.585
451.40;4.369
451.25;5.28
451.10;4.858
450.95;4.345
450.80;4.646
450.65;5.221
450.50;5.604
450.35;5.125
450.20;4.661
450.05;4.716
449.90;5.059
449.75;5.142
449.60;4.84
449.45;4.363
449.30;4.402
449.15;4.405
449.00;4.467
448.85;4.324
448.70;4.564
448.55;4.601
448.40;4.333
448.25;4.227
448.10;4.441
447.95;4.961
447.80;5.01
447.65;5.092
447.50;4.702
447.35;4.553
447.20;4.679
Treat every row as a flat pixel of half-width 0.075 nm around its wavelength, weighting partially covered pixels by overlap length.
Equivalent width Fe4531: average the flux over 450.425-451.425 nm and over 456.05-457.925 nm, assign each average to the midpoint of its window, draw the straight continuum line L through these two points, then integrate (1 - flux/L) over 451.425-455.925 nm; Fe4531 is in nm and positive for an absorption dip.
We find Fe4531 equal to 0.42 nm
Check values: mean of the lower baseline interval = 4.93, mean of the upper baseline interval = 4.43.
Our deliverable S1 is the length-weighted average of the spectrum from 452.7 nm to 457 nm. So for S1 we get 4.23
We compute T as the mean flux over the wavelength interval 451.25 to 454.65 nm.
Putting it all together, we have 4.25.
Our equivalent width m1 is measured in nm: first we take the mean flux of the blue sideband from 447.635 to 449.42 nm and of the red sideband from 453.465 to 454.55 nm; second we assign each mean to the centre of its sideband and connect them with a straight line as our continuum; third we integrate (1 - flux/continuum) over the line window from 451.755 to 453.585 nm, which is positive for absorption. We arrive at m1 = 0.180 nm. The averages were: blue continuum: 4.55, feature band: 4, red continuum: 4.39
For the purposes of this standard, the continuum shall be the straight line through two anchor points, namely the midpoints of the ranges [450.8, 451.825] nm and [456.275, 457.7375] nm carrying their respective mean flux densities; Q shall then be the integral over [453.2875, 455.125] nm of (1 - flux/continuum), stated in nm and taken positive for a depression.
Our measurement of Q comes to 0.12 nm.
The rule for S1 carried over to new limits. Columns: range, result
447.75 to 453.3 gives 4.55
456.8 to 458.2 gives 4.4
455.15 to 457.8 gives 4.35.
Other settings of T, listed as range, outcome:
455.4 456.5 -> 4.13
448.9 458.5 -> 4.43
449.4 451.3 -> 4.91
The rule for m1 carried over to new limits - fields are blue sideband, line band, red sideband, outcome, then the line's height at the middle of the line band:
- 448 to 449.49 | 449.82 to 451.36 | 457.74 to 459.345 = -0.16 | 4.47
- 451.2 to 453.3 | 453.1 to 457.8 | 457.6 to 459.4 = 0.19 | 4.47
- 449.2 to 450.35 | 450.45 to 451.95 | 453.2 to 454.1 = -0.11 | 4.52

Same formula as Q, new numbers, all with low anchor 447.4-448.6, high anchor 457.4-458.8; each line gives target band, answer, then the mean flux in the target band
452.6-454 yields 0.19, 3.9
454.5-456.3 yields 0.07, 4.27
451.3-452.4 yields -0.03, 4.69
